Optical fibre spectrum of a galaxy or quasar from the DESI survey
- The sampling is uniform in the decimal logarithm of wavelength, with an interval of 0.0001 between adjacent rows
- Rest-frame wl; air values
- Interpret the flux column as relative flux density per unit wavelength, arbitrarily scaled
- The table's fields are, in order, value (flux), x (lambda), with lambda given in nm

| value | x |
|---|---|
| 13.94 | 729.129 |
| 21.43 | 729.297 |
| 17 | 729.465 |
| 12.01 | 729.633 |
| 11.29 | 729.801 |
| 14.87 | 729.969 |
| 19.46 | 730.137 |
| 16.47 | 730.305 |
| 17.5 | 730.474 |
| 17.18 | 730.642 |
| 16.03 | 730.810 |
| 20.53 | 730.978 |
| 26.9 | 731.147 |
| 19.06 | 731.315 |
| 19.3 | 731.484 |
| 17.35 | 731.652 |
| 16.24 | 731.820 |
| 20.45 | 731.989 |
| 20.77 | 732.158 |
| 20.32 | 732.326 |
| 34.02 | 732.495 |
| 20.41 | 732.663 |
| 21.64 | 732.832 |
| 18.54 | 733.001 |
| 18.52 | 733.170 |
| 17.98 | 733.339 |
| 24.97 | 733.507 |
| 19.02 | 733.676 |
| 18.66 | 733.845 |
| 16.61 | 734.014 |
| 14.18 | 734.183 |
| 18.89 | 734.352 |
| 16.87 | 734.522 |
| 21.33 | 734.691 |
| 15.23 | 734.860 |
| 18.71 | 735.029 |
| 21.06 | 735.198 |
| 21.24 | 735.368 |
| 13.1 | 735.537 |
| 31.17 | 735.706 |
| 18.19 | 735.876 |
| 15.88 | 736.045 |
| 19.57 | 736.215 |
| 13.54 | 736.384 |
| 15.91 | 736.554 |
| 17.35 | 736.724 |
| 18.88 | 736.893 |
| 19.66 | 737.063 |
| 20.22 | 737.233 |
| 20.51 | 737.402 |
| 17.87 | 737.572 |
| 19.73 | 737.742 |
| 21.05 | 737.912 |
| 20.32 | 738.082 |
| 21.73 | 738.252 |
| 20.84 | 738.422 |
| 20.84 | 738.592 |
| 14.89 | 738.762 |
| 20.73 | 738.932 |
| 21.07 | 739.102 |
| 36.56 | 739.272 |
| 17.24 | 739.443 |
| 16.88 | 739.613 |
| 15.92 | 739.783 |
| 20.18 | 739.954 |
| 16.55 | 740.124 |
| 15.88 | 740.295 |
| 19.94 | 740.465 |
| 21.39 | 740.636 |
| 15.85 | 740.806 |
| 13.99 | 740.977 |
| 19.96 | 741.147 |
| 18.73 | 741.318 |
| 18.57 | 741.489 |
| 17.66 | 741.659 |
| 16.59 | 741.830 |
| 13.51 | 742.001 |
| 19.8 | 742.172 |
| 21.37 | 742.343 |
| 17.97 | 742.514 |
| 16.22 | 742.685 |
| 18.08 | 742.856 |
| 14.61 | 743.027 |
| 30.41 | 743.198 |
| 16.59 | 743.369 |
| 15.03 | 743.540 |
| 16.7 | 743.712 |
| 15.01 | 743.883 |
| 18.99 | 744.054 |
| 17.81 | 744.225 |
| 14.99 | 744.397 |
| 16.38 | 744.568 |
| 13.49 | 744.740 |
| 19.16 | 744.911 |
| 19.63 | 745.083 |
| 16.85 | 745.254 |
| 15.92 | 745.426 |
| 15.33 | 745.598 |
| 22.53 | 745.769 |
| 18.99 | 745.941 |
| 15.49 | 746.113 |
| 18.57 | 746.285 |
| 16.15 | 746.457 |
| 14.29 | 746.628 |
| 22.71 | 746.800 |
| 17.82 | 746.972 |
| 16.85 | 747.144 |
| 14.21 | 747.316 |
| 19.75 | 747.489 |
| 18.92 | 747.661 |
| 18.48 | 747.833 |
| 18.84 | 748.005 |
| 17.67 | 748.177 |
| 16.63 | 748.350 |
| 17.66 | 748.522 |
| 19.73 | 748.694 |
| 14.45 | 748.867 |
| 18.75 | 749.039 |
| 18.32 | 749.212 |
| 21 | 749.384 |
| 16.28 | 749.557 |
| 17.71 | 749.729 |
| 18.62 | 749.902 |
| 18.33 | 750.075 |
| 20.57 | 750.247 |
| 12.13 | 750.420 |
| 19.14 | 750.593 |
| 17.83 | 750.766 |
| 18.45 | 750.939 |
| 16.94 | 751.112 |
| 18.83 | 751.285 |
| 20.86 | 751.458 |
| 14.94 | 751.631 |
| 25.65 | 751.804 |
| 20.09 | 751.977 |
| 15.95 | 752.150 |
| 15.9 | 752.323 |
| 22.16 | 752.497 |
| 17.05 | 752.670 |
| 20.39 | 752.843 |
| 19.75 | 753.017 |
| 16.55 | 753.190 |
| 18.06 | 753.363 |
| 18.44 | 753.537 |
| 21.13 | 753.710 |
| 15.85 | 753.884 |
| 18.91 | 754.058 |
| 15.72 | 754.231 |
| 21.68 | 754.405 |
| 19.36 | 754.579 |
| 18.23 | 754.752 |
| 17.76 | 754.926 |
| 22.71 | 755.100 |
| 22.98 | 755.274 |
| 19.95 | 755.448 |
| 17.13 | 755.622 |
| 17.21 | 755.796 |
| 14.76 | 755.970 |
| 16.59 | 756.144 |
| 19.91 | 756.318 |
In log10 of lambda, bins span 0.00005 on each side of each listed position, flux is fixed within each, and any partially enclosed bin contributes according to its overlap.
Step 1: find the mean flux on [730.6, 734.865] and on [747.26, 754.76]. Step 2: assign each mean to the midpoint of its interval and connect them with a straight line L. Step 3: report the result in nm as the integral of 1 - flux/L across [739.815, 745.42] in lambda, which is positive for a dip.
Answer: 0.38 nm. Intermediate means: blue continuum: 19.8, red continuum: 18.3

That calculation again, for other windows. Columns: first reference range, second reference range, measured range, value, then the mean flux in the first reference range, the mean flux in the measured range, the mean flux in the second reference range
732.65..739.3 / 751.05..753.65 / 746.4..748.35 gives 0.13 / 19.4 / 17.8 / 18.8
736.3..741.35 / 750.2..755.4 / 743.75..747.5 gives 0.34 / 19.1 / 17.3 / 18.8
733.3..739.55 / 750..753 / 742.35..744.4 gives 0.12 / 19.5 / 18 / 18.6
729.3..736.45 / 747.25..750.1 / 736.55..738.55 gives -0.11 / 18.9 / 19.7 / 18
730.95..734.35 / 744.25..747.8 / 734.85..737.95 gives 0.08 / 20.2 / 18.9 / 17.4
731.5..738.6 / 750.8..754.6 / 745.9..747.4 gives 0.14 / 19.5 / 17.2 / 18.7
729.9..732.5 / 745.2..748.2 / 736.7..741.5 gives -0.24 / 19.4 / 19.5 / 17.8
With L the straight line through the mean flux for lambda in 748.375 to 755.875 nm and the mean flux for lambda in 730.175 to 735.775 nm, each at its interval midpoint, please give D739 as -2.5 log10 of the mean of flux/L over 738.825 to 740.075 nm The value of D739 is -0.090 mag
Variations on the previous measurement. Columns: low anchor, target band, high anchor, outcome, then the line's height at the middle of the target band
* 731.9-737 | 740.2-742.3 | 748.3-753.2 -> 0.07 mag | 19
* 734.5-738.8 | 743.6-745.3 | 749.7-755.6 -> 0.13 mag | 19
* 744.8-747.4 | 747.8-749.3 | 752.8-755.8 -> 0.01 mag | 18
